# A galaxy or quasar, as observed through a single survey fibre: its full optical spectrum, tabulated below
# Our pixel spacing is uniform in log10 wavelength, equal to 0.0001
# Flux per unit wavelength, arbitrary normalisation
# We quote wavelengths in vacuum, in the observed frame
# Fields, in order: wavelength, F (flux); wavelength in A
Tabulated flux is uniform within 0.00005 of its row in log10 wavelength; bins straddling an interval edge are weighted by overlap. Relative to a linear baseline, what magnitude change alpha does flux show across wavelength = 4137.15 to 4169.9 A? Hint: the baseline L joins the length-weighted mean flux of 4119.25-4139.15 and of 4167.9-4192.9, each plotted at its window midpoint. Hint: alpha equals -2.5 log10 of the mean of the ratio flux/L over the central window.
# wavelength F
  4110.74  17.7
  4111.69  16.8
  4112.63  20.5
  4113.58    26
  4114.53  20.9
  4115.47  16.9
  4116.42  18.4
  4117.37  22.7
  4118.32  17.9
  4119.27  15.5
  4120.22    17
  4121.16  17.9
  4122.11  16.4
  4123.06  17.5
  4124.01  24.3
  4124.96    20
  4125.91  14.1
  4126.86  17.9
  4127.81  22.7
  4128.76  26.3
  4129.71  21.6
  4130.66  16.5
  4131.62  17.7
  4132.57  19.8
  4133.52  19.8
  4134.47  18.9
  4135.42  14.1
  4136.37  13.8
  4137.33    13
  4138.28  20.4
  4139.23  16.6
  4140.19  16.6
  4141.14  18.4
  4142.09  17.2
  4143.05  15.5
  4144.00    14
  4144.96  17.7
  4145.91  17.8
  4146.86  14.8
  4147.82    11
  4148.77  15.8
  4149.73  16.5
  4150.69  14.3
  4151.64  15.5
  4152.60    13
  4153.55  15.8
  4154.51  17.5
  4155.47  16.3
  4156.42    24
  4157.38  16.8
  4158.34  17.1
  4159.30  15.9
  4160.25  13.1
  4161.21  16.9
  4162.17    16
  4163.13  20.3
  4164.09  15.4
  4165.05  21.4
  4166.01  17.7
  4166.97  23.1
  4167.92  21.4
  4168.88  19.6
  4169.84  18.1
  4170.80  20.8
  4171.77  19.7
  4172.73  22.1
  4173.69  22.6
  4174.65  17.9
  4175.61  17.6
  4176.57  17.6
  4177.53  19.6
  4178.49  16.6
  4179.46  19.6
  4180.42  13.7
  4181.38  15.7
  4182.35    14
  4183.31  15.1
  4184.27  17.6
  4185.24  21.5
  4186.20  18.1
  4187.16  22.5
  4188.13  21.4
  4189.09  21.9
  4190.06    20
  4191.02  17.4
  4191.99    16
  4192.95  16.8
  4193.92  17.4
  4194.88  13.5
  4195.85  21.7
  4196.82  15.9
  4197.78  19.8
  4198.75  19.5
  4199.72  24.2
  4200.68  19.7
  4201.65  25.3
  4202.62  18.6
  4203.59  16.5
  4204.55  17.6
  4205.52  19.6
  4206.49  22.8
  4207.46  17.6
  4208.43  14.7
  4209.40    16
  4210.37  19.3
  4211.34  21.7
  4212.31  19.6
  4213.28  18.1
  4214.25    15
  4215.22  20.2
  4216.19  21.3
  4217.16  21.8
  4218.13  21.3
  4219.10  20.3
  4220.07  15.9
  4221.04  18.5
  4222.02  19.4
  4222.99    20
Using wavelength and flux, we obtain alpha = 0.09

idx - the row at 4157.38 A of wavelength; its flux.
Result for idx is 16.8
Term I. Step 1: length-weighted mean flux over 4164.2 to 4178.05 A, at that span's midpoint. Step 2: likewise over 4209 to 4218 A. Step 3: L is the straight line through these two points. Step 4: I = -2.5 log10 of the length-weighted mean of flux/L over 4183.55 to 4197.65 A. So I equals 0.05 mag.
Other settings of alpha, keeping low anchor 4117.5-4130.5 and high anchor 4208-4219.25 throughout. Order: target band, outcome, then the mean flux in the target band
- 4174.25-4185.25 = 0.13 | 17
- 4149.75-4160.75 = 0.17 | 16.3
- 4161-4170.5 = 0.00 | 19.1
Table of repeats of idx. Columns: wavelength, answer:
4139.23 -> 16.6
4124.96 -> 20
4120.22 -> 17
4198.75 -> 19.5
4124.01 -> 24.3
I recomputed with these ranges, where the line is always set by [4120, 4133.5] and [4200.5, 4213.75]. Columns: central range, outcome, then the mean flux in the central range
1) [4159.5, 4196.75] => 0.04 mag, 18.4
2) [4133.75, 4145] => 0.18 mag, 16.4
